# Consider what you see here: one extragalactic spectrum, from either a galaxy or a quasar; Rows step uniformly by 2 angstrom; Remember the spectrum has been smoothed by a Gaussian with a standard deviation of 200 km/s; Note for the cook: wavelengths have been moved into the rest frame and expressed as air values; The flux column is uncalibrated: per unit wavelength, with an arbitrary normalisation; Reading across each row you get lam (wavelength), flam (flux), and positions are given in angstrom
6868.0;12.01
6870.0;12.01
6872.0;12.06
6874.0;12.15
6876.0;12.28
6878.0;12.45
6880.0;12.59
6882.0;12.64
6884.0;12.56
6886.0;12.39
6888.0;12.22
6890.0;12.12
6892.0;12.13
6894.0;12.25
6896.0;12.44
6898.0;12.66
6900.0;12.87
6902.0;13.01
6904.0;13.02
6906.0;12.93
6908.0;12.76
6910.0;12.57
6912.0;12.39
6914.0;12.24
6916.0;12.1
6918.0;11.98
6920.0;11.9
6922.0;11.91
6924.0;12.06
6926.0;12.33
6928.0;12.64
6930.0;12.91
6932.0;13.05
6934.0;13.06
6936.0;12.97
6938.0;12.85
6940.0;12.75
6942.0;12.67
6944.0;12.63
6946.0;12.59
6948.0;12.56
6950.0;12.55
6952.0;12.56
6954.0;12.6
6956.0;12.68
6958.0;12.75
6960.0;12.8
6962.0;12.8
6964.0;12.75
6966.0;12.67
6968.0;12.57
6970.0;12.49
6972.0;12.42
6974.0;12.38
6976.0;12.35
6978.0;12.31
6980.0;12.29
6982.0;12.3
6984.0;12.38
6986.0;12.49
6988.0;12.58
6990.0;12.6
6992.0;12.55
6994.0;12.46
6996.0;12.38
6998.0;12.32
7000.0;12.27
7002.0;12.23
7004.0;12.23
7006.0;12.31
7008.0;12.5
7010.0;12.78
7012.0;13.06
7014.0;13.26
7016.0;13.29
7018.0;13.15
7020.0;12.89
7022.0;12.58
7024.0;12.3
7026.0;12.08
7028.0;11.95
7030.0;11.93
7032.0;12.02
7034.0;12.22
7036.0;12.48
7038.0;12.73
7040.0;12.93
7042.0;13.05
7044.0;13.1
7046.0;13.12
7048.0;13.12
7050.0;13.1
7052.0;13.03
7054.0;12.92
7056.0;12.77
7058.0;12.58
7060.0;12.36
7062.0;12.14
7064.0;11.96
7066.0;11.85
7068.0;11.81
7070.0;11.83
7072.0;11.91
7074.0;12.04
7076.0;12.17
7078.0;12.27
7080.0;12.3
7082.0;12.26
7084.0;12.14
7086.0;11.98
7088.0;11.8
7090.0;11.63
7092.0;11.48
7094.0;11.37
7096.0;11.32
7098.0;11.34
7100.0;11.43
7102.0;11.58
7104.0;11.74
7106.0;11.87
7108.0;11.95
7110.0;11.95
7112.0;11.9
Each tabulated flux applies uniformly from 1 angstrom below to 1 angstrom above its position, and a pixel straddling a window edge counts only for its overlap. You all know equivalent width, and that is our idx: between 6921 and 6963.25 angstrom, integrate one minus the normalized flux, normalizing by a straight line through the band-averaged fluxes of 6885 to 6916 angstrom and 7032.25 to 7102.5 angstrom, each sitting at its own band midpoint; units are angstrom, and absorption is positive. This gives -0.7 angstrom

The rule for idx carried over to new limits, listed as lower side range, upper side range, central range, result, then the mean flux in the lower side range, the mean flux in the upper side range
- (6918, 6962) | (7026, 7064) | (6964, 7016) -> 0.40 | 12.6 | 12.6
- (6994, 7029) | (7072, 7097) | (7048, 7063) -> -0.70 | 12.6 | 11.9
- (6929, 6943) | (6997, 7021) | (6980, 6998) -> 0.42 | 12.9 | 12.7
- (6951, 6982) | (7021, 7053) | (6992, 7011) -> 0.28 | 12.6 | 12.6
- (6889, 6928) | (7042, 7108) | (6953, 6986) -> -0.59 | 12.4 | 12.1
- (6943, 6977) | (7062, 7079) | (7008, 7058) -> -2.22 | 12.6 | 12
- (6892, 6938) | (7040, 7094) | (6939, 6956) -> -0.16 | 12.5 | 12.3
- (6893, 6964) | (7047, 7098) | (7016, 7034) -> -0.16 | 12.6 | 12.1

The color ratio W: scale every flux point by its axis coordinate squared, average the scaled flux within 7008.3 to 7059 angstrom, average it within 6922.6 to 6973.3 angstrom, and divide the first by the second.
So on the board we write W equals 1.03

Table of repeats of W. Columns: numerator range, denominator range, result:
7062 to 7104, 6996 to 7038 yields 0.96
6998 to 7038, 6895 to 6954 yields 1.02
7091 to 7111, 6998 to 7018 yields 0.94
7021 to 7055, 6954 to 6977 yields 1.02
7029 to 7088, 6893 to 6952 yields 1.03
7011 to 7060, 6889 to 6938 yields 1.05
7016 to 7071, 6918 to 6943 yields 1.03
